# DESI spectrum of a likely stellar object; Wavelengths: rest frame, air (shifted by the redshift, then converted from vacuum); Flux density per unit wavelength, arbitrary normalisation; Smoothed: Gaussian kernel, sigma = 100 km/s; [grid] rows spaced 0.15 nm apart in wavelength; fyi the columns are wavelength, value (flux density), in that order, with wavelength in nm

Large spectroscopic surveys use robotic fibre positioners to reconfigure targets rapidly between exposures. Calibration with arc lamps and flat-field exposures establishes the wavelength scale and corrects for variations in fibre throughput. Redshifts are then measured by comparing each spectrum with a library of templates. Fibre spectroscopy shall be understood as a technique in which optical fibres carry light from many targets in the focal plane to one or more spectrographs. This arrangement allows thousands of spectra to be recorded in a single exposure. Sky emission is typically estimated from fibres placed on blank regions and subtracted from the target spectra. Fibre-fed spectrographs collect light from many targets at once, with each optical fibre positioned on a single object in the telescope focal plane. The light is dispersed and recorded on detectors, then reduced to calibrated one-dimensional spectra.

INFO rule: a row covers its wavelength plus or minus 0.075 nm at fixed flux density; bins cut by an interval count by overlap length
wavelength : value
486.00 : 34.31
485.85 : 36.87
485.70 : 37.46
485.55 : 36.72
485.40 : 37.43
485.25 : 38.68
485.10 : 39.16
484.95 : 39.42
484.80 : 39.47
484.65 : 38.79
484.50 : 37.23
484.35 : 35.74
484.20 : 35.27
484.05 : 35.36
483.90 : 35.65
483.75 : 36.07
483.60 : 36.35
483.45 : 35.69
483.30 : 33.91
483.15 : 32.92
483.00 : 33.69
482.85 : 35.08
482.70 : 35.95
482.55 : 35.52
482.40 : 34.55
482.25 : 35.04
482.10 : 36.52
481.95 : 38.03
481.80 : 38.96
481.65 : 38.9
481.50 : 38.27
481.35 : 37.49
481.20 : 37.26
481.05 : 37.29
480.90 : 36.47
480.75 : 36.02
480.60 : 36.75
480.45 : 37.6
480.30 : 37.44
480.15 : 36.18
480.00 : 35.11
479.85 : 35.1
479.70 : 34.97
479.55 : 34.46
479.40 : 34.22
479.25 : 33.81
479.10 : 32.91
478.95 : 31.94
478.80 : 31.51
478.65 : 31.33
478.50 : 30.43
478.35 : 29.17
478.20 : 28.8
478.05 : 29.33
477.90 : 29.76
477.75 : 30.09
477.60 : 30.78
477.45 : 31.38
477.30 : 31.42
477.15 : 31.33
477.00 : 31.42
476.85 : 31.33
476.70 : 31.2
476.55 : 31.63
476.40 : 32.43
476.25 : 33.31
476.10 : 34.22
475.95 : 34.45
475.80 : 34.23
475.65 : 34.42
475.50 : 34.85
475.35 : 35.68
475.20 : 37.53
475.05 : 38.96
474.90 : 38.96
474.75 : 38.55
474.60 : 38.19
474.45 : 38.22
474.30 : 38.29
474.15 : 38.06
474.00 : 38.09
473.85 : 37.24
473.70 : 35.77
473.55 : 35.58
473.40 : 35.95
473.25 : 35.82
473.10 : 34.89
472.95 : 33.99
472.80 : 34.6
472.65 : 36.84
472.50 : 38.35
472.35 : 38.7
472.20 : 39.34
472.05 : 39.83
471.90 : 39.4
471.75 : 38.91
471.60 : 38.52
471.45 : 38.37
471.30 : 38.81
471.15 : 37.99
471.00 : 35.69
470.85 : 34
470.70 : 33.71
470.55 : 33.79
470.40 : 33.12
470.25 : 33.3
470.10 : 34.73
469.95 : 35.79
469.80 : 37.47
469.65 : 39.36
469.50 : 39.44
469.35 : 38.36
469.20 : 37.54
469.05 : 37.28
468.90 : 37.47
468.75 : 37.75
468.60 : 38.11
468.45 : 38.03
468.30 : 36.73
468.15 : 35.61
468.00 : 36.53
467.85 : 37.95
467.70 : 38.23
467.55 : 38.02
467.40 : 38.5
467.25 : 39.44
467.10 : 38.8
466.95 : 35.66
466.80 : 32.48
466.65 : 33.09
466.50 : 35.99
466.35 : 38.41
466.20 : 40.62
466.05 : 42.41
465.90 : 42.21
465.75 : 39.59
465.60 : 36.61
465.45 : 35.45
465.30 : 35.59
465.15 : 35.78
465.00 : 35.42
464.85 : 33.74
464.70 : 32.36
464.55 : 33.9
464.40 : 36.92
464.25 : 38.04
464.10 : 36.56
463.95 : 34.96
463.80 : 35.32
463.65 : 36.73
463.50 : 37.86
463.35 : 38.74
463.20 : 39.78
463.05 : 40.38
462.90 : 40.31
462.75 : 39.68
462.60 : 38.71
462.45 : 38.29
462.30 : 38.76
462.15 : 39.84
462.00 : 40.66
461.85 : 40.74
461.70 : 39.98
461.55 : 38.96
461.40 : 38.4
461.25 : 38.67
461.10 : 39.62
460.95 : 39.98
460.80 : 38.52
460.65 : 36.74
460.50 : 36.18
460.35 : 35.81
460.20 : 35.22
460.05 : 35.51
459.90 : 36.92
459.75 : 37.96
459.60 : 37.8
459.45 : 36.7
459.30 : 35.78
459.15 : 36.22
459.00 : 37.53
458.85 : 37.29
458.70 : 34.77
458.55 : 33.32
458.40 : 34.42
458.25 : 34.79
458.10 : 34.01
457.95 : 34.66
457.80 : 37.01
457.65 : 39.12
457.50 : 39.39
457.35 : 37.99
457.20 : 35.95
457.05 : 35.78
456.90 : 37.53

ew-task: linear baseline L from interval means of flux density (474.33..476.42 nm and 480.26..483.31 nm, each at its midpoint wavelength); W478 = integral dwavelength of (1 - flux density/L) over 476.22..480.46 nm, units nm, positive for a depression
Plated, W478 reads 0.46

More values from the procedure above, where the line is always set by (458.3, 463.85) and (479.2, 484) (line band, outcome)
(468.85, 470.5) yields 0.02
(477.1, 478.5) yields 0.24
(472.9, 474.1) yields 0.02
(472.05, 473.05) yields -0.01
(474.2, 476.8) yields 0.07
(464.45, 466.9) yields 0.06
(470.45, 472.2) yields -0.02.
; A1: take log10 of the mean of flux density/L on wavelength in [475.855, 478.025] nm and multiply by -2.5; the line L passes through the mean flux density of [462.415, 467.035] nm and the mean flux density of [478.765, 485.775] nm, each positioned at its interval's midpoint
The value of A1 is 0.15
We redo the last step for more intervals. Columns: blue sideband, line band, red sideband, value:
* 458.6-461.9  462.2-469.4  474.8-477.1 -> -0.031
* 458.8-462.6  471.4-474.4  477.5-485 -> -0.034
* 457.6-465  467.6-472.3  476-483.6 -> -0.043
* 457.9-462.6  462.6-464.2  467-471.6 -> -0.026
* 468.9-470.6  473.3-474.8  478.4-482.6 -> -0.038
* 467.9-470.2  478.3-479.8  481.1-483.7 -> 0.121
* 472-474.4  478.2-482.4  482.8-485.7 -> 0.045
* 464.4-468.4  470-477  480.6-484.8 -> 0.018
